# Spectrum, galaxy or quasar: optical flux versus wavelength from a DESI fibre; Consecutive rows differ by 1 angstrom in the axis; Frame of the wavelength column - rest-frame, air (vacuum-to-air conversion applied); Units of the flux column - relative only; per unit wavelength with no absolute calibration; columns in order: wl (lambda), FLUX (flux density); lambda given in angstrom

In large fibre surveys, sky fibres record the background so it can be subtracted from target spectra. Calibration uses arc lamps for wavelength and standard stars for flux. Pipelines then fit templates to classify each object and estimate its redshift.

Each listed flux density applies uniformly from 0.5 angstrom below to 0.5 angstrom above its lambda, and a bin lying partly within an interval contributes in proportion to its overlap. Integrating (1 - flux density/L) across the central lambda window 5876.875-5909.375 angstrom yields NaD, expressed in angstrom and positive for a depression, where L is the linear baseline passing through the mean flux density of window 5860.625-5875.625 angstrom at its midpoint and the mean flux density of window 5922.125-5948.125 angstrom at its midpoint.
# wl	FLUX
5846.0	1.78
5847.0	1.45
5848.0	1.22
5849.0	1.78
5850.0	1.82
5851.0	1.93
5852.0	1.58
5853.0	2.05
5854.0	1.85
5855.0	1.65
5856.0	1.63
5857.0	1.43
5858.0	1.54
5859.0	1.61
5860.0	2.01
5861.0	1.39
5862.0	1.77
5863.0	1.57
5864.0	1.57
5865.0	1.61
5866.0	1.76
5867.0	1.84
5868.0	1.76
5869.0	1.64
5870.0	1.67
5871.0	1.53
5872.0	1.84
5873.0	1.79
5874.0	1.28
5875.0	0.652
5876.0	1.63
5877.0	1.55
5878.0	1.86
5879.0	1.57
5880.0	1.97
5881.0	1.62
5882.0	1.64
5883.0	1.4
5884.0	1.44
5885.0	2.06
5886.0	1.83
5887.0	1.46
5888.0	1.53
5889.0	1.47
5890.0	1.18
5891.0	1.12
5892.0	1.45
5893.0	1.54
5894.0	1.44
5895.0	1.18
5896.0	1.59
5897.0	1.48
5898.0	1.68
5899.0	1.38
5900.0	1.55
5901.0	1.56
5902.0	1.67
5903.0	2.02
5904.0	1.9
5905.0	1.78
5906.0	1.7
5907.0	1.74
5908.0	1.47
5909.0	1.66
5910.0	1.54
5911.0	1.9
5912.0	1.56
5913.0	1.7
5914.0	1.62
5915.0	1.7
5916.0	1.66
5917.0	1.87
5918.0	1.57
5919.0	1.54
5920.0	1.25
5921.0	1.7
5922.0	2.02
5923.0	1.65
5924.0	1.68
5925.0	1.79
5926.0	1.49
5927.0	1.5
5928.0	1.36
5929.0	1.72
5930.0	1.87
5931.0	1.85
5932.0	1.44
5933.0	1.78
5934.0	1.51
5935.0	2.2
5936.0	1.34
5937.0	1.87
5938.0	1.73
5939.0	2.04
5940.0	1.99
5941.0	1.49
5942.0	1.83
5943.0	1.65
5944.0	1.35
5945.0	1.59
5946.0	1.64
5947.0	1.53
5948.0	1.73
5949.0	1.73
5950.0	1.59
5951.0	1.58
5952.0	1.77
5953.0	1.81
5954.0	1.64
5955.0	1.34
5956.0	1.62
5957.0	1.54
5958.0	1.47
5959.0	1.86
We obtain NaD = 0.5 angstrom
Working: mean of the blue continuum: 1.58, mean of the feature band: 1.59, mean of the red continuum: 1.68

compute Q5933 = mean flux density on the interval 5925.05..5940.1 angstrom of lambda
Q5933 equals 1.71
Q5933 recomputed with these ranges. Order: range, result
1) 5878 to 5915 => 1.6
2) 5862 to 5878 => 1.59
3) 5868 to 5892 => 1.56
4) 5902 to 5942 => 1.7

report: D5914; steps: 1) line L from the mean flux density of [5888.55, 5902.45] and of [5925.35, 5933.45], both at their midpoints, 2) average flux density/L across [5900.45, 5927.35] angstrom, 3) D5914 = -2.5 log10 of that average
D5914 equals -0.089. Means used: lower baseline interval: 1.45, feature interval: 1.68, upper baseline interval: 1.63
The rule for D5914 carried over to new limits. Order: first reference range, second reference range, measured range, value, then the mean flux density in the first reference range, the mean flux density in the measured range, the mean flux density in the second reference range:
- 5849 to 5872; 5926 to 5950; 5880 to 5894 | 0.11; 1.7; 1.53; 1.68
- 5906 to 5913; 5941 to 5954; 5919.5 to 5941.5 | -0.03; 1.65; 1.69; 1.64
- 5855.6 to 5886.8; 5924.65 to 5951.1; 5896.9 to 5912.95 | -0.01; 1.63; 1.67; 1.67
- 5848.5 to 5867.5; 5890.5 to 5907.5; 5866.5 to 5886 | 0.02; 1.7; 1.62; 1.58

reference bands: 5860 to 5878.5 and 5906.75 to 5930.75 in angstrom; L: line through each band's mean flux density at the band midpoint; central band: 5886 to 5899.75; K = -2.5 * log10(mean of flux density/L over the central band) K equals 0.132 mag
